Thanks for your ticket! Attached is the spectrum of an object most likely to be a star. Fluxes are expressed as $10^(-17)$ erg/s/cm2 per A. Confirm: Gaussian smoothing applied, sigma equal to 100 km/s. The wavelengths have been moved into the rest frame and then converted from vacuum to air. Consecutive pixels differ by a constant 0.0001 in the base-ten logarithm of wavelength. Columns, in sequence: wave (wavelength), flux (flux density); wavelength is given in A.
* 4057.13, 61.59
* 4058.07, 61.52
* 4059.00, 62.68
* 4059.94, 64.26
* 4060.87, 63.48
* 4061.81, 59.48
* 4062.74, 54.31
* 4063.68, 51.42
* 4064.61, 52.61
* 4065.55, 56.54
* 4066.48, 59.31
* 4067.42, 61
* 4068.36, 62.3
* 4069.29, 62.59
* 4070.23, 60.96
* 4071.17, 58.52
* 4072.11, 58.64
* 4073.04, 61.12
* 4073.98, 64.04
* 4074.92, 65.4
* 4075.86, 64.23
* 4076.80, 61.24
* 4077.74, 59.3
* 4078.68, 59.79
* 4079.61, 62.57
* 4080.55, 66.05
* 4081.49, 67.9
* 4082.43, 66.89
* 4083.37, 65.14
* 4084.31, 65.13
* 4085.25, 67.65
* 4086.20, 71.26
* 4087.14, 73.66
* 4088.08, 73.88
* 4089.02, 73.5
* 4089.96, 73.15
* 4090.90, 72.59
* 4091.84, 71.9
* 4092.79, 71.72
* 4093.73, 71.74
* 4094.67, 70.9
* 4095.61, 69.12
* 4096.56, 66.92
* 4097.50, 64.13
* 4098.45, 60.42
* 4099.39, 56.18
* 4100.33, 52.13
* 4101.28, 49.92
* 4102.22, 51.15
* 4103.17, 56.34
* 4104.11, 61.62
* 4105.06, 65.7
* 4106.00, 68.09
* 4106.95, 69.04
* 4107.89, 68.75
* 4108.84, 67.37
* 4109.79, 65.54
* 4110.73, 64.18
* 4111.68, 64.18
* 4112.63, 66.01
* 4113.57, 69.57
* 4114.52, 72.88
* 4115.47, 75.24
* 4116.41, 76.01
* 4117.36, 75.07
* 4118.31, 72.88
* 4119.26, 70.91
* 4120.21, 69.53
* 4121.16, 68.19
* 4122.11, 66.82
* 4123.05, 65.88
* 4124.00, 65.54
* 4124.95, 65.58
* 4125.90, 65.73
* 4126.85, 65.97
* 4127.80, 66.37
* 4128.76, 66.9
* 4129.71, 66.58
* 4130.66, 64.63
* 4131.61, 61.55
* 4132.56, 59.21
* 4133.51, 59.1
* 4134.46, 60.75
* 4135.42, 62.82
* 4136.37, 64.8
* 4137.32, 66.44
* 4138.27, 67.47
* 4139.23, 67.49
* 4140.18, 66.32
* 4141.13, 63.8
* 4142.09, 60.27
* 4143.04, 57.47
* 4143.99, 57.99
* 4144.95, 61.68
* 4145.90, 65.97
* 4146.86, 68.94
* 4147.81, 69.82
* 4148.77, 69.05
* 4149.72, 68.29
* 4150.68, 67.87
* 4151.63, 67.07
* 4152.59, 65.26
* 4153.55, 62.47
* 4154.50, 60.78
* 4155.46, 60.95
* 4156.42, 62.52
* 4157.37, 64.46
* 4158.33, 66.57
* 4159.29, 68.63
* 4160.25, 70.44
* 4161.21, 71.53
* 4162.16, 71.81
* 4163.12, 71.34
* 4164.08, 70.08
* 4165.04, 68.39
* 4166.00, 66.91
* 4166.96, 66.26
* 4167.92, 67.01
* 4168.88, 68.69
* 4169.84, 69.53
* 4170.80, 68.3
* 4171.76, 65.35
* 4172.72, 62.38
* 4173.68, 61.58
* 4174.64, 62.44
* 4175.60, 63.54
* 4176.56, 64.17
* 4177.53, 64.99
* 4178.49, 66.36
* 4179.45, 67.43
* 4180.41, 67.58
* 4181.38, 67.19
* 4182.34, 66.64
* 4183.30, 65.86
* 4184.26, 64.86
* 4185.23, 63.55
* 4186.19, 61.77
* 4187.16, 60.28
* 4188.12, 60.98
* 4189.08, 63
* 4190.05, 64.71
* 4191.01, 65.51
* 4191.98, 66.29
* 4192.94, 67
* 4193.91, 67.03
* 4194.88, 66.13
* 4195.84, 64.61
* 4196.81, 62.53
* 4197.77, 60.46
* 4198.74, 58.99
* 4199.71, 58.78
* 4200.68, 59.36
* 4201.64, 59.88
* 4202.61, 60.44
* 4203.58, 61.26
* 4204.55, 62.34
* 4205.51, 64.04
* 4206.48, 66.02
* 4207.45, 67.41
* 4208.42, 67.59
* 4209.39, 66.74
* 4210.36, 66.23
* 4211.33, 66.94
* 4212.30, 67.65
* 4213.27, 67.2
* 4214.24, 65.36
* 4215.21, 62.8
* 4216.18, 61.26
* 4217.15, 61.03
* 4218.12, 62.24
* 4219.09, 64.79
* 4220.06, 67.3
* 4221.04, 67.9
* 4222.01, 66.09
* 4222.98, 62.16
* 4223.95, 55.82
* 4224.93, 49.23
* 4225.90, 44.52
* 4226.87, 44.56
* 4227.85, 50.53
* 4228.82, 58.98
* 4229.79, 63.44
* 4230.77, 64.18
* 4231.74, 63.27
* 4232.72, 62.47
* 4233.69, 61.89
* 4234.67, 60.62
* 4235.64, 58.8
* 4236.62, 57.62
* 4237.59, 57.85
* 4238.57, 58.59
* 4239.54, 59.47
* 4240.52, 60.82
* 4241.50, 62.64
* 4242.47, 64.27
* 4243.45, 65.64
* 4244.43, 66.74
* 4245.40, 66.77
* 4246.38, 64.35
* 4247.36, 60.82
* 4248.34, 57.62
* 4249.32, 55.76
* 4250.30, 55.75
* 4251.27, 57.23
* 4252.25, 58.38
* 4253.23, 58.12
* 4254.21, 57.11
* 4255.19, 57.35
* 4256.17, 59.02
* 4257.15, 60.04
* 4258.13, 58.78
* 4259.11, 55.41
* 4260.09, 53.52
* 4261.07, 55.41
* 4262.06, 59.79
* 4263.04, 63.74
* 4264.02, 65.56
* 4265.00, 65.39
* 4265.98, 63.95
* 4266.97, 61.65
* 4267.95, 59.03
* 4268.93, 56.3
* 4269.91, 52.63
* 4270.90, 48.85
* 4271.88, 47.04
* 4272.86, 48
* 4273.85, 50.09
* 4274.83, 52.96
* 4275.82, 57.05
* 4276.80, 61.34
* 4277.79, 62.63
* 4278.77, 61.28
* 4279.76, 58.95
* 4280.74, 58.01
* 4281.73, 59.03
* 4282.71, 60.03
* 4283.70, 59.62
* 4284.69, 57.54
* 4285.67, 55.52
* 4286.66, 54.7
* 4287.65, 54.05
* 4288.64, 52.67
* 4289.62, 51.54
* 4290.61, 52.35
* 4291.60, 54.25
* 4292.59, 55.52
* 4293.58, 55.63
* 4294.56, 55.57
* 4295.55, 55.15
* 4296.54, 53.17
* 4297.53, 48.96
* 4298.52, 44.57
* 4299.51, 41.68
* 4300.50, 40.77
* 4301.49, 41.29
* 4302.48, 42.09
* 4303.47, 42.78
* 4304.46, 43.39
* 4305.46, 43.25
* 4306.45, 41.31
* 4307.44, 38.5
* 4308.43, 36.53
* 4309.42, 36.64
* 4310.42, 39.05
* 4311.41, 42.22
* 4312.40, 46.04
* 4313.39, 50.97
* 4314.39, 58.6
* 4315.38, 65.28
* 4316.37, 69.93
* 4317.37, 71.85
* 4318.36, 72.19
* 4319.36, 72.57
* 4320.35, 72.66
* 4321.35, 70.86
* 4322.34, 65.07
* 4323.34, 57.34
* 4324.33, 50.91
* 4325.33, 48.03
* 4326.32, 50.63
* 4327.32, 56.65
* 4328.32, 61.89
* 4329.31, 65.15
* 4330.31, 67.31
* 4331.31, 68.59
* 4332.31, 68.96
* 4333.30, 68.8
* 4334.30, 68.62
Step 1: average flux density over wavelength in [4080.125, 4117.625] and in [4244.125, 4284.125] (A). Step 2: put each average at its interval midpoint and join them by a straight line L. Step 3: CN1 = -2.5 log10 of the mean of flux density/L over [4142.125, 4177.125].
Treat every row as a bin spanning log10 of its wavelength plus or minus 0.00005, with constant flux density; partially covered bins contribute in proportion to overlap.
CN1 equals -0.04 mag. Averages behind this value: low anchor 66.9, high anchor 58.3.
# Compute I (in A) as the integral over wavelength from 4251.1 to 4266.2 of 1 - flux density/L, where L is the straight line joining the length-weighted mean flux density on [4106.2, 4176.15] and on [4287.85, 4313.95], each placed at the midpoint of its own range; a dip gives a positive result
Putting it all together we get -2.2 A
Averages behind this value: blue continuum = 66.4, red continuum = 46.5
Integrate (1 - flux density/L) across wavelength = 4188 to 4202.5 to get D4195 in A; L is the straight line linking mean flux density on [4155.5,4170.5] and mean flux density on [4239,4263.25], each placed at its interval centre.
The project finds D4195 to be 0.4 A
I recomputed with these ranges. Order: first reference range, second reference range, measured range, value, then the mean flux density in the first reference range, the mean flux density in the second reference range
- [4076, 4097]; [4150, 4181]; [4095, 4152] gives 1.8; 68.2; 66.3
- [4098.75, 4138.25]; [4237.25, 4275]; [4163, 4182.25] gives -1.2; 65.2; 58.6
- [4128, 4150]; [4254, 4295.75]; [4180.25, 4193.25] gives -0.6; 64.2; 56.8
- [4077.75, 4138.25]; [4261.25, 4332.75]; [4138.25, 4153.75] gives -0.3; 66.3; 55.2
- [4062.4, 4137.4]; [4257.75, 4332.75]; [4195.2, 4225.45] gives -1.8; 64.9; 55.2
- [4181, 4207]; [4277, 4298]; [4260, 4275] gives 0.3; 63.3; 56.1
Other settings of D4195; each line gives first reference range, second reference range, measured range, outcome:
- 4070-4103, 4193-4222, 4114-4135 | -0.9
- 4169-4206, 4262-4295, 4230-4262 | -0.3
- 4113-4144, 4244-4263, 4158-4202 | -1.4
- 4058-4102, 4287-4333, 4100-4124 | -1.5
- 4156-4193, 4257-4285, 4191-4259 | 0.3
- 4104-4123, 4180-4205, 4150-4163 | -0.1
